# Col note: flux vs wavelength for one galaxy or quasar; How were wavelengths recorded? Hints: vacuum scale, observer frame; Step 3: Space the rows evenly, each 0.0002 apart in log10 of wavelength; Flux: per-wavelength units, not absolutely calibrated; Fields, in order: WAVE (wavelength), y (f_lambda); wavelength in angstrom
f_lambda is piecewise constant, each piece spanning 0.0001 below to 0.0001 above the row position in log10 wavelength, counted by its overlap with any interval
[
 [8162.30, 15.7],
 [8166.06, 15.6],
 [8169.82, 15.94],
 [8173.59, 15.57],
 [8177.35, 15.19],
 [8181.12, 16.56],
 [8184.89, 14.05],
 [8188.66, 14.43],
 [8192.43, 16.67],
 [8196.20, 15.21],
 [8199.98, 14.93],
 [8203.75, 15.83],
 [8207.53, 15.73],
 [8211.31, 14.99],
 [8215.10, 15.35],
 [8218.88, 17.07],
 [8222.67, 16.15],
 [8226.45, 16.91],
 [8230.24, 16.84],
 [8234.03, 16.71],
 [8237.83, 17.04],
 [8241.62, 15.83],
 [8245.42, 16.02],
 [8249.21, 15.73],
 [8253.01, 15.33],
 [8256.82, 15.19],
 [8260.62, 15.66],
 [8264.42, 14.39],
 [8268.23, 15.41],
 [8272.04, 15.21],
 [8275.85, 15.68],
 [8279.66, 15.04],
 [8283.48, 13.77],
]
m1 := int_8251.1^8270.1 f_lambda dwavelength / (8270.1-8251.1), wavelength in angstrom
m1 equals 15.2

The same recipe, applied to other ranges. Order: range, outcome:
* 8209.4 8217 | 15.2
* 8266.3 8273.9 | 15.3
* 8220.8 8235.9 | 16.7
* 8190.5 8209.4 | 15.7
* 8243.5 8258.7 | 15.6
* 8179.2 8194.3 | 15.4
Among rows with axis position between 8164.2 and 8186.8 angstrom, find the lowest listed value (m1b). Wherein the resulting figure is 14.05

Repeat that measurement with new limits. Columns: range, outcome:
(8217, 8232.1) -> 16.15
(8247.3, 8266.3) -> 14.39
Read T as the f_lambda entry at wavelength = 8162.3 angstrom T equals 15.7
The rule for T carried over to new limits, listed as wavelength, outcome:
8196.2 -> 15.21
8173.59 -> 15.57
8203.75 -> 15.83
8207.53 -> 15.73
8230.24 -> 16.84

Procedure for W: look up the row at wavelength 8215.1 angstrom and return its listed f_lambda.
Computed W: 15.35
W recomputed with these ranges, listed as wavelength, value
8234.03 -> 16.71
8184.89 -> 14.05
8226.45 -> 16.91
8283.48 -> 13.77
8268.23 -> 15.41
